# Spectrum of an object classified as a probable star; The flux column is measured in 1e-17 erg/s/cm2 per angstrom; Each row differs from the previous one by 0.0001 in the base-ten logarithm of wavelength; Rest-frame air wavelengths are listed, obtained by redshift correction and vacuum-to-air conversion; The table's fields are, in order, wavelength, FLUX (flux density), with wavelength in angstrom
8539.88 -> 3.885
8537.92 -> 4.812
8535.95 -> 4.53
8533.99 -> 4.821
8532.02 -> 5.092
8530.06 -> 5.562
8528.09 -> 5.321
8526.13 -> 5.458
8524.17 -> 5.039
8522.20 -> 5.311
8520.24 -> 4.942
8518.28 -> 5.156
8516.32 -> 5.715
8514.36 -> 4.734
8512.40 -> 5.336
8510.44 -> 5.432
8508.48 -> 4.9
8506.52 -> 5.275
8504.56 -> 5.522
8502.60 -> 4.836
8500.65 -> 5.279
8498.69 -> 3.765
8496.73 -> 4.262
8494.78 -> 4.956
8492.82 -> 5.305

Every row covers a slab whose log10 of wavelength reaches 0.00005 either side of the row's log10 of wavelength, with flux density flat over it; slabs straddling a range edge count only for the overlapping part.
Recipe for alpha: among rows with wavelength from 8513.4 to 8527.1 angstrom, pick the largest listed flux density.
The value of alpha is 5.715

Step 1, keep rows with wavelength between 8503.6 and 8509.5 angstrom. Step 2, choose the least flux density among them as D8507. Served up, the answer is 4.9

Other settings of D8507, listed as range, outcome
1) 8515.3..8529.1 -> 4.942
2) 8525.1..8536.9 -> 4.53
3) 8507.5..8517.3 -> 4.734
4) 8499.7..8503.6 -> 4.836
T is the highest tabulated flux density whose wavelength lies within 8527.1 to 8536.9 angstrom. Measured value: 5.562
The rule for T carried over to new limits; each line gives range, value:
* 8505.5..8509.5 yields 5.275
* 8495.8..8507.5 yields 5.522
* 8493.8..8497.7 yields 4.956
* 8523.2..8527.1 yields 5.458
